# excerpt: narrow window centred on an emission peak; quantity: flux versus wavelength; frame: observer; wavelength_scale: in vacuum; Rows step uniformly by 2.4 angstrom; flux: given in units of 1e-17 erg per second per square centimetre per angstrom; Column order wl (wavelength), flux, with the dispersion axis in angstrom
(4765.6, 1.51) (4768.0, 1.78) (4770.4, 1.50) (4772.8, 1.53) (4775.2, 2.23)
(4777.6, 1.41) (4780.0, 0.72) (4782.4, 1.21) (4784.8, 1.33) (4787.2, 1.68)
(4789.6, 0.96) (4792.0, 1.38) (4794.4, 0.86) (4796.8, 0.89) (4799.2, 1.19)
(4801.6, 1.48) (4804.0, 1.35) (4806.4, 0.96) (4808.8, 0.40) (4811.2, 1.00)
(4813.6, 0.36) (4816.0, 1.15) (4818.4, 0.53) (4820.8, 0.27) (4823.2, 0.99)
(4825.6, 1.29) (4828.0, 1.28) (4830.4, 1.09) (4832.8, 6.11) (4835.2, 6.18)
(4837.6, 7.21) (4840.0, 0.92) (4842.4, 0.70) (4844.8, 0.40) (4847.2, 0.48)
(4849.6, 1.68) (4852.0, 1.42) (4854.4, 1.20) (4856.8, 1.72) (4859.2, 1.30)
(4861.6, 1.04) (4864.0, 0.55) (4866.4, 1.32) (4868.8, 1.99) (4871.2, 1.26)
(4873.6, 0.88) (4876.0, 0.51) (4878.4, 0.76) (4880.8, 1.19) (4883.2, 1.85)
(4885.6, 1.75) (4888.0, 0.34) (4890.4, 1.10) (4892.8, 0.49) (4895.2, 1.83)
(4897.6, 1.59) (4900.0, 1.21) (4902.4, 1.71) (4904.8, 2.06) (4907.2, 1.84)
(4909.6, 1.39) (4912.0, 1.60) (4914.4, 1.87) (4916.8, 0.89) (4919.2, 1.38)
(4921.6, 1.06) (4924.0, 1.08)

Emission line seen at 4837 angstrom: [O II] 3727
